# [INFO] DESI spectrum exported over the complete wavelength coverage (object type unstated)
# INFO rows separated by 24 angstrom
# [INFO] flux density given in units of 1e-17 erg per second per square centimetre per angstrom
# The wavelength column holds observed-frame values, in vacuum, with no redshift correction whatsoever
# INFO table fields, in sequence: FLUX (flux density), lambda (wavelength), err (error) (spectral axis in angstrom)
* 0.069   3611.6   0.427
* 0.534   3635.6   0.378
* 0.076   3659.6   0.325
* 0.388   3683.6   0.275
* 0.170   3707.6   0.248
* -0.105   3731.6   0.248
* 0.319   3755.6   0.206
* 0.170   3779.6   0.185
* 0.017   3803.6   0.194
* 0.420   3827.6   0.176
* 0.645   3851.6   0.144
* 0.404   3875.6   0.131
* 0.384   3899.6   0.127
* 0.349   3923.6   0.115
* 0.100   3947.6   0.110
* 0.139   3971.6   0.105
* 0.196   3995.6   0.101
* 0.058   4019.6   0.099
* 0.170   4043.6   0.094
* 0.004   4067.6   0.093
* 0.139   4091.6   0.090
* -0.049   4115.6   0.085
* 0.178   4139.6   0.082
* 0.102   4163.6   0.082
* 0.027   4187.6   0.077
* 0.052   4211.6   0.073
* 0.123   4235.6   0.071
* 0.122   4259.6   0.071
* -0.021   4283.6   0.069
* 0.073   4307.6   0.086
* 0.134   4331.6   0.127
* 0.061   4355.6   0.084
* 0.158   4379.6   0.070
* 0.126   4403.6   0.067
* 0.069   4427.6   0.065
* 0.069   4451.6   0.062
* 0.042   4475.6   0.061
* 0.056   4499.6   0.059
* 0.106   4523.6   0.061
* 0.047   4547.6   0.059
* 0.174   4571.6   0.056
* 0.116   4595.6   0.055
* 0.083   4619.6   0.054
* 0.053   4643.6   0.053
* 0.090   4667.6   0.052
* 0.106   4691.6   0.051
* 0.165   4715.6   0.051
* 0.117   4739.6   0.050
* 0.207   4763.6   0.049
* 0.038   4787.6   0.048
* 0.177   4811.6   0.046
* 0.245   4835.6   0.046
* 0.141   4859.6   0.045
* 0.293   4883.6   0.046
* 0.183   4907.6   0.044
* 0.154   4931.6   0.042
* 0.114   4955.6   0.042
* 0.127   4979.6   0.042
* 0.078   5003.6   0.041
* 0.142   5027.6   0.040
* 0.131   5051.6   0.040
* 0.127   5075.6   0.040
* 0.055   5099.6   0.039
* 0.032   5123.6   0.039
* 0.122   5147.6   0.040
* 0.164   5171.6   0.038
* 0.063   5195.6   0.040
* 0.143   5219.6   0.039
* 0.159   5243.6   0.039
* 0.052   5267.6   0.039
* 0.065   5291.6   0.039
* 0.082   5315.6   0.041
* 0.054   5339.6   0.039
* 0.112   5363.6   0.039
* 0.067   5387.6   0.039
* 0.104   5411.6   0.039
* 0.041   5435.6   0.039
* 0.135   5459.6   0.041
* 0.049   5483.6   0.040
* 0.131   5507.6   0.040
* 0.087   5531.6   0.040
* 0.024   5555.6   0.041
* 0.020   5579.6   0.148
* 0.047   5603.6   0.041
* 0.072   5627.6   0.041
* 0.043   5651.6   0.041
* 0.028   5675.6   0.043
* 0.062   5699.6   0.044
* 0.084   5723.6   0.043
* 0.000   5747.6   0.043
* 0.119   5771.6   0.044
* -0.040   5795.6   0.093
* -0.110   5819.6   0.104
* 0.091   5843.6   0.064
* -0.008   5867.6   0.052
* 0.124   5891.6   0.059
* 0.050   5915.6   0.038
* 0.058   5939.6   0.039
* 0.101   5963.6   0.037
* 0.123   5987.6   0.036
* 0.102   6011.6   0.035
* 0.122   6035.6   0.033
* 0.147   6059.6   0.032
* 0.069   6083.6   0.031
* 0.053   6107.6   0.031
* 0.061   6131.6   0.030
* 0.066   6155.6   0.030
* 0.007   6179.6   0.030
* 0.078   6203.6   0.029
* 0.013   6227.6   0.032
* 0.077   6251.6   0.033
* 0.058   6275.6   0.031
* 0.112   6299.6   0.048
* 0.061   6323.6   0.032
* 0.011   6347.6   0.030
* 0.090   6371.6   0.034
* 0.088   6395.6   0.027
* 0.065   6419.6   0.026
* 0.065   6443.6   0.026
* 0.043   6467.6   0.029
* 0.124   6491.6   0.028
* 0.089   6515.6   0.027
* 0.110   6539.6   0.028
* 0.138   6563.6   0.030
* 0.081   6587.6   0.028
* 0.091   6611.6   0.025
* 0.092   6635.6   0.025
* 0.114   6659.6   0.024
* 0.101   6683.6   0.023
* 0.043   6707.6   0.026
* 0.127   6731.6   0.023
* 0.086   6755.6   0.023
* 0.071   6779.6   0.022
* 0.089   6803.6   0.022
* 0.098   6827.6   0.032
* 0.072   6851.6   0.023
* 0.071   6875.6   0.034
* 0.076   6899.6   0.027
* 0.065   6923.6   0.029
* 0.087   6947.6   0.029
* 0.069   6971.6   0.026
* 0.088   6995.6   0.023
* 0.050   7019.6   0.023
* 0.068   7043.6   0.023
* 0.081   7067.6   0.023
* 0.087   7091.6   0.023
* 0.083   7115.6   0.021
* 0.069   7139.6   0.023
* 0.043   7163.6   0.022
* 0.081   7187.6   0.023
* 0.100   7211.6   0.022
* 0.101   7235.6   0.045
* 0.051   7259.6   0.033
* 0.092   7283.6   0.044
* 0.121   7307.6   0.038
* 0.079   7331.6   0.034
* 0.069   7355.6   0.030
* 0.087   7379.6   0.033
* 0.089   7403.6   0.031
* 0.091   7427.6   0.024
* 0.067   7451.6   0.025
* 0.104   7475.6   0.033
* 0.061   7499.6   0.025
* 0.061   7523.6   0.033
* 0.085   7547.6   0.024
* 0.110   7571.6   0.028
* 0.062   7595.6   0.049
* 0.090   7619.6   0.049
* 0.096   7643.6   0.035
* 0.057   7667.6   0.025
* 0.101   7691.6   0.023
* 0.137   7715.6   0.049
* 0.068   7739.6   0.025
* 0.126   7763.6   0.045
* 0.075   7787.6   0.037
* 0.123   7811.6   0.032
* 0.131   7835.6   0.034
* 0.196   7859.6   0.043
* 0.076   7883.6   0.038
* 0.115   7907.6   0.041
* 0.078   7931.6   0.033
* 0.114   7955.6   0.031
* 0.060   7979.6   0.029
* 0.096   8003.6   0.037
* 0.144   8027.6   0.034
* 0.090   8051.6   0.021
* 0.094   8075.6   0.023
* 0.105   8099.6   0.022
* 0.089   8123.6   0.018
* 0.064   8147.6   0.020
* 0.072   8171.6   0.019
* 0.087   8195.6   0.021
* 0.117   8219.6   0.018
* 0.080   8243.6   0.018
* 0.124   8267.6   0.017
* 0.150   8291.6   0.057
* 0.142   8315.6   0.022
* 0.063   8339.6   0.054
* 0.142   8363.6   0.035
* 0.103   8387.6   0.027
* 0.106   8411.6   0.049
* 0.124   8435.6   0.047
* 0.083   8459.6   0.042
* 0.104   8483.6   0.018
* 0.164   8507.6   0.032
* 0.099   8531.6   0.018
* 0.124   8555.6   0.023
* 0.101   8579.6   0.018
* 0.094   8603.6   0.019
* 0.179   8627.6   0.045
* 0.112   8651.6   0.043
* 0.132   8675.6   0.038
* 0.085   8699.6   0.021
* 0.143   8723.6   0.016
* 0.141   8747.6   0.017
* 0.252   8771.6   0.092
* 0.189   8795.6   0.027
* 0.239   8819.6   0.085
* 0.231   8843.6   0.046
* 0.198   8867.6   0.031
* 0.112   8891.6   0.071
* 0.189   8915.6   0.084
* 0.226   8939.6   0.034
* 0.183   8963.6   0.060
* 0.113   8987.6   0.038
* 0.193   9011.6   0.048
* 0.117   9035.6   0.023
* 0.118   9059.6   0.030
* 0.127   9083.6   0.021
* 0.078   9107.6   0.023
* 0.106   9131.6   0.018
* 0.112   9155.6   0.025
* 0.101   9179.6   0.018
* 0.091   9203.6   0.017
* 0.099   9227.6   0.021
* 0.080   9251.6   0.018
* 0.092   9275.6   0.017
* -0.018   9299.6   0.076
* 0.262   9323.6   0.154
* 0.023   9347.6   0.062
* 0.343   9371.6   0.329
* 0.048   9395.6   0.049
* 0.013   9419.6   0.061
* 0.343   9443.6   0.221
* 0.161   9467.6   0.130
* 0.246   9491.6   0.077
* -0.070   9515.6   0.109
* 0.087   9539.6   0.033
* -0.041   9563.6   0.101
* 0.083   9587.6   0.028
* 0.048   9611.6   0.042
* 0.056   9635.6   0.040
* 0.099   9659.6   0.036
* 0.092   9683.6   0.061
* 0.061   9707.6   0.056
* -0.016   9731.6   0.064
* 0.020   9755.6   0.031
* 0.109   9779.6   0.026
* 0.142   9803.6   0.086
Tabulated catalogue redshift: 2.158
